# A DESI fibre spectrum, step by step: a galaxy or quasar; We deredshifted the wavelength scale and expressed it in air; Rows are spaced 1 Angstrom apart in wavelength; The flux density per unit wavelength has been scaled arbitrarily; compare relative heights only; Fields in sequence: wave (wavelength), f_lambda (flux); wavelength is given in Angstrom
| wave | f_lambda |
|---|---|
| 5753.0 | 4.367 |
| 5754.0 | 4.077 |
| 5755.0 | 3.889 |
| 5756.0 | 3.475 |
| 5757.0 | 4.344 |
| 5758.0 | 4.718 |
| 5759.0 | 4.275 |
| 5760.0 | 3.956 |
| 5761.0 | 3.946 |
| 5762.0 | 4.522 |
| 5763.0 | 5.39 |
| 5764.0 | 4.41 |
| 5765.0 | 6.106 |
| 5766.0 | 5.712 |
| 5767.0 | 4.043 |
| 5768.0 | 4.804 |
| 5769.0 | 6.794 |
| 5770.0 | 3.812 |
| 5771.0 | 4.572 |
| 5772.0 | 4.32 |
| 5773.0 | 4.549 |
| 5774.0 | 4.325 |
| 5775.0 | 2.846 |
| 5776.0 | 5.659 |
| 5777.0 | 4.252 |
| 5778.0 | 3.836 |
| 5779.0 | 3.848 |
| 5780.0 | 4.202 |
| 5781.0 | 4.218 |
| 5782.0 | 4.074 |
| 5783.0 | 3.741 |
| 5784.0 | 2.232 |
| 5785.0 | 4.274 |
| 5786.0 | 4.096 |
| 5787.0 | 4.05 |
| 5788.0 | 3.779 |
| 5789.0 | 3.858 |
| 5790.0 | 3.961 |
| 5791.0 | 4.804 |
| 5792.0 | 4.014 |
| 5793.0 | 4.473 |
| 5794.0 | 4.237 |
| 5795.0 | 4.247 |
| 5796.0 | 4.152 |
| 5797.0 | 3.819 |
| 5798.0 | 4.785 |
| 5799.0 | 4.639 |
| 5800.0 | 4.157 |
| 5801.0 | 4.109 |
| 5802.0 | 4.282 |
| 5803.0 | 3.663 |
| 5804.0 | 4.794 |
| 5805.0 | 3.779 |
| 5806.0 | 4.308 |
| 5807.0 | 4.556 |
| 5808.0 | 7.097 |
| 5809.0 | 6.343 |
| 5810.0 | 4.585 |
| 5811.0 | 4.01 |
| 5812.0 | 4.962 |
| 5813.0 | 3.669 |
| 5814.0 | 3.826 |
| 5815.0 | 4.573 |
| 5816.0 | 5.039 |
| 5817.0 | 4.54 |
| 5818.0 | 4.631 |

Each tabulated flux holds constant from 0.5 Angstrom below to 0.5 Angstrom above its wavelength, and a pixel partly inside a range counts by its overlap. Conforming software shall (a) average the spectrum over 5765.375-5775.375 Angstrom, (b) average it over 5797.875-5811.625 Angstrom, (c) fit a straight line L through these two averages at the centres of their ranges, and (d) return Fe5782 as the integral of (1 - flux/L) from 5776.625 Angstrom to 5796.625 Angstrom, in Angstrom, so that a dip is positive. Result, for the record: 2.7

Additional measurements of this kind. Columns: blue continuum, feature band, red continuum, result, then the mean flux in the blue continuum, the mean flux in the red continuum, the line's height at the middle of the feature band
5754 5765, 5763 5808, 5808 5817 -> 2.1 Angstrom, 4.37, 4.76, 4.56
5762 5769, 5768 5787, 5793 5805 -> 2.5 Angstrom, 5.16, 4.25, 4.83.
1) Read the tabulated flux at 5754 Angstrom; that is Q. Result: 4.077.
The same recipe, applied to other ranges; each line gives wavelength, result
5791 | 4.804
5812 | 4.962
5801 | 4.109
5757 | 4.344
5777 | 4.252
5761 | 3.946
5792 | 4.014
